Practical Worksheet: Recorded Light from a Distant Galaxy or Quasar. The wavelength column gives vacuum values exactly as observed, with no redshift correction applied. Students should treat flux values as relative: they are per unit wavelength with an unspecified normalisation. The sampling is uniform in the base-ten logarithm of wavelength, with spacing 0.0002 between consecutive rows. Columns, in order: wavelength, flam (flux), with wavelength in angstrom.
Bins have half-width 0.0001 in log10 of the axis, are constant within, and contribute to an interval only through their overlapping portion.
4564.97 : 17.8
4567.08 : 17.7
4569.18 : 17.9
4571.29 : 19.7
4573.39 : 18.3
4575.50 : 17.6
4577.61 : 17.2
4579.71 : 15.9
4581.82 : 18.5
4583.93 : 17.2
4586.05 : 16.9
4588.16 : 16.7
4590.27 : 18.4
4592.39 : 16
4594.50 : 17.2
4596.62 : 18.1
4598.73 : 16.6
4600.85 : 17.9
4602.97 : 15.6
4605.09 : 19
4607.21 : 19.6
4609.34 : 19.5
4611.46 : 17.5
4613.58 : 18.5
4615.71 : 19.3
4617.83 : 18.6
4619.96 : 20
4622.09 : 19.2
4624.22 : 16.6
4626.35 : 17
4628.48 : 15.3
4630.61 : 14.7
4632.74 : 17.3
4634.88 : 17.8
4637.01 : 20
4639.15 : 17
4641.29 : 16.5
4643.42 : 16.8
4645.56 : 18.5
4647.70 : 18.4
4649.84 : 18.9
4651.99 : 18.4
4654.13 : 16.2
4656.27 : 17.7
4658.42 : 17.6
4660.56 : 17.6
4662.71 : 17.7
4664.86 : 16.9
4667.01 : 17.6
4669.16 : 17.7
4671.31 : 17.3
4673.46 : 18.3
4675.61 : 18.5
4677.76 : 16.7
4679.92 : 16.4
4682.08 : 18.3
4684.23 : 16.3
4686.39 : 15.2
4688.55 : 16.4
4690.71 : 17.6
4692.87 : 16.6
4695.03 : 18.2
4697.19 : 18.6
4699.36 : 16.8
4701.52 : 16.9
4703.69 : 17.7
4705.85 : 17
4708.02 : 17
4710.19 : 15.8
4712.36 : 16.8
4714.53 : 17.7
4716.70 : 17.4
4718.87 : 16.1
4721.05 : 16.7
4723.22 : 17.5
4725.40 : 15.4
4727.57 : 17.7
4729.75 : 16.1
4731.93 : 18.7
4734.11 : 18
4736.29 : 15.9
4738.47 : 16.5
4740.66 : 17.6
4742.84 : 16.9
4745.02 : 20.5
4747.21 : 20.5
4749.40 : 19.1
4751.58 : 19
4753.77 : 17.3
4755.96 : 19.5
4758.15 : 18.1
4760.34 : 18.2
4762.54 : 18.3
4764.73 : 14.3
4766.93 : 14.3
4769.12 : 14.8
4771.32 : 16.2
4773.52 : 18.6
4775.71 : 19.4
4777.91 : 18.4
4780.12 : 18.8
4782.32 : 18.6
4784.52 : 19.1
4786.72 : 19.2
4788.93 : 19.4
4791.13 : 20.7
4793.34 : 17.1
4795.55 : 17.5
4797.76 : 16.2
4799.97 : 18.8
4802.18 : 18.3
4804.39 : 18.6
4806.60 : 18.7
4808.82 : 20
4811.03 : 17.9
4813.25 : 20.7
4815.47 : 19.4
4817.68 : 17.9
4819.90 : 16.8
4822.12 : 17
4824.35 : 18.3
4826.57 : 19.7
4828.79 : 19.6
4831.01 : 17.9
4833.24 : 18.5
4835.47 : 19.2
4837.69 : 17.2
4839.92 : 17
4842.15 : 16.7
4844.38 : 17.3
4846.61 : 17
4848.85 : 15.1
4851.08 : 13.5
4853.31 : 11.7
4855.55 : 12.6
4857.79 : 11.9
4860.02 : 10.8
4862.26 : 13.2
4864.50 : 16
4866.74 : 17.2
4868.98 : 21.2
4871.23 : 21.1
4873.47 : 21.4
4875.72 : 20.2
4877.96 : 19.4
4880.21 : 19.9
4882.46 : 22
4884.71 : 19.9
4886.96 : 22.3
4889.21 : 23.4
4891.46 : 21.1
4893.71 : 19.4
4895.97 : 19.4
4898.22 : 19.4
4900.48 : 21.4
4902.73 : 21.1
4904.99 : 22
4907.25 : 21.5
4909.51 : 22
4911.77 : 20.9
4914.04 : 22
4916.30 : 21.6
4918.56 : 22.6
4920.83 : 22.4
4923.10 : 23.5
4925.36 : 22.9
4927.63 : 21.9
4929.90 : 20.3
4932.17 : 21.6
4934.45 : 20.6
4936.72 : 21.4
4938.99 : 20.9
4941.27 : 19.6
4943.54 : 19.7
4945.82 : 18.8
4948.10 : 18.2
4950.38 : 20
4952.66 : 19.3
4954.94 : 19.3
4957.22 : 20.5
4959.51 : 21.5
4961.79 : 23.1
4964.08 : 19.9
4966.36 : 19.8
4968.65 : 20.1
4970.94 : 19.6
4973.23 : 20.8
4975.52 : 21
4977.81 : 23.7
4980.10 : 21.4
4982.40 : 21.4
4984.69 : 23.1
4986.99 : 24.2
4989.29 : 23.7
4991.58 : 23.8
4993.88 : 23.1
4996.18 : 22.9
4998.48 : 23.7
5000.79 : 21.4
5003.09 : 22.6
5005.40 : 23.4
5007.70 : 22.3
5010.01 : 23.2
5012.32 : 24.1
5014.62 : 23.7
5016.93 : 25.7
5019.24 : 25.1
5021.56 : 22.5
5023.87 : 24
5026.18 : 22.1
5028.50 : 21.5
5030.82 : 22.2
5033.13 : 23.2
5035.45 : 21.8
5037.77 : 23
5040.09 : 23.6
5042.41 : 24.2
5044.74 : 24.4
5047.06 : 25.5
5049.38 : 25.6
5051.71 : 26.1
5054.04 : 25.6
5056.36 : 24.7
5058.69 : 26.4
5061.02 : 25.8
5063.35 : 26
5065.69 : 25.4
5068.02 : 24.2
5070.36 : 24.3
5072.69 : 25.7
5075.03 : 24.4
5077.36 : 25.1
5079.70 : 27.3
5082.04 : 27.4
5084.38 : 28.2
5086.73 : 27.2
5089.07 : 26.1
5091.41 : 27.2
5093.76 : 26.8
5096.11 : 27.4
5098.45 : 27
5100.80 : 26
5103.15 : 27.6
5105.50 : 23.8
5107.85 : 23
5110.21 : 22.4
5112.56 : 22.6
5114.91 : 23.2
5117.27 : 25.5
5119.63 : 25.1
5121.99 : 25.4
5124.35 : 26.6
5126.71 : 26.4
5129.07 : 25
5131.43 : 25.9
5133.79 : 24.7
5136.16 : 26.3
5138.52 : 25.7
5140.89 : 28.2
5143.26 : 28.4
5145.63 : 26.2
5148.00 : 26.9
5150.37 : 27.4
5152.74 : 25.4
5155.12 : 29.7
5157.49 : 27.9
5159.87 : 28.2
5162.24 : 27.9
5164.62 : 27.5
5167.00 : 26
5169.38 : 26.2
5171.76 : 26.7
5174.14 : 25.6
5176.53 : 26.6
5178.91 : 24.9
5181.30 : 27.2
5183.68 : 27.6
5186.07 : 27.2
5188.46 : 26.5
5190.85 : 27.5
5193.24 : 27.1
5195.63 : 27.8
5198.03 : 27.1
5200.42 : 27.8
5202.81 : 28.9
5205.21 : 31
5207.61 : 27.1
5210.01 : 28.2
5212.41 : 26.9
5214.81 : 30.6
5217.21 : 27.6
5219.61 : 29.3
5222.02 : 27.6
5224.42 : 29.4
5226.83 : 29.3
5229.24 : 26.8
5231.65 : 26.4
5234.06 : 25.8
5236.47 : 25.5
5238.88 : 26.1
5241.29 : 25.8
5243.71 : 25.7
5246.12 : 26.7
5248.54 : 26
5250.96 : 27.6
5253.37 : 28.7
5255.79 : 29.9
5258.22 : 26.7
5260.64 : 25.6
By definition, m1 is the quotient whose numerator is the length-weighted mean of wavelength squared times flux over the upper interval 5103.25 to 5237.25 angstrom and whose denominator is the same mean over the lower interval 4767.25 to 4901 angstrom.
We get 1.69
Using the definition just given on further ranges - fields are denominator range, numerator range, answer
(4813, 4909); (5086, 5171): 1.59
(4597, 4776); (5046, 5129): 1.73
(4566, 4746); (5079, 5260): 1.89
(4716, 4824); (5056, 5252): 1.73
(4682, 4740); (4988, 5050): 1.56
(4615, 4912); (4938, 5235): 1.59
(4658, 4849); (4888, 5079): 1.40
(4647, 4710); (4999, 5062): 1.59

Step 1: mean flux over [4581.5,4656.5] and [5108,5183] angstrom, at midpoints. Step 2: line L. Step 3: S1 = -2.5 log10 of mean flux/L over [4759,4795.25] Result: 0.14 mag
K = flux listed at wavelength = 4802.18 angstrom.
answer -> 18.3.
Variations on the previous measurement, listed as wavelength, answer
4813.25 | 20.7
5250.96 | 27.6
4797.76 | 16.2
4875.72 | 20.2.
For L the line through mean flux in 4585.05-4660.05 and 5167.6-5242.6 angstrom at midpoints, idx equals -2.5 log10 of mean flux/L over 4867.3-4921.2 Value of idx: 0.056 mag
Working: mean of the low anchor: 17.7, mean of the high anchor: 27.3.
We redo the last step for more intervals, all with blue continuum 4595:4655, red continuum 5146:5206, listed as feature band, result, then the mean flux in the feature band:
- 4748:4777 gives 0.15 mag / 17.5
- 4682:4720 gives 0.13 mag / 17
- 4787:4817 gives 0.12 mag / 18.7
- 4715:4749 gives 0.13 mag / 17.5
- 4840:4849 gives 0.28 mag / 16.7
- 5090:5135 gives 0.03 mag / 25.3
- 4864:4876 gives 0.12 mag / 19.6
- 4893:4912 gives 0.09 mag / 20.8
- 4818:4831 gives 0.17 mag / 18.2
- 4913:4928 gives 0.02 mag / 22.5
